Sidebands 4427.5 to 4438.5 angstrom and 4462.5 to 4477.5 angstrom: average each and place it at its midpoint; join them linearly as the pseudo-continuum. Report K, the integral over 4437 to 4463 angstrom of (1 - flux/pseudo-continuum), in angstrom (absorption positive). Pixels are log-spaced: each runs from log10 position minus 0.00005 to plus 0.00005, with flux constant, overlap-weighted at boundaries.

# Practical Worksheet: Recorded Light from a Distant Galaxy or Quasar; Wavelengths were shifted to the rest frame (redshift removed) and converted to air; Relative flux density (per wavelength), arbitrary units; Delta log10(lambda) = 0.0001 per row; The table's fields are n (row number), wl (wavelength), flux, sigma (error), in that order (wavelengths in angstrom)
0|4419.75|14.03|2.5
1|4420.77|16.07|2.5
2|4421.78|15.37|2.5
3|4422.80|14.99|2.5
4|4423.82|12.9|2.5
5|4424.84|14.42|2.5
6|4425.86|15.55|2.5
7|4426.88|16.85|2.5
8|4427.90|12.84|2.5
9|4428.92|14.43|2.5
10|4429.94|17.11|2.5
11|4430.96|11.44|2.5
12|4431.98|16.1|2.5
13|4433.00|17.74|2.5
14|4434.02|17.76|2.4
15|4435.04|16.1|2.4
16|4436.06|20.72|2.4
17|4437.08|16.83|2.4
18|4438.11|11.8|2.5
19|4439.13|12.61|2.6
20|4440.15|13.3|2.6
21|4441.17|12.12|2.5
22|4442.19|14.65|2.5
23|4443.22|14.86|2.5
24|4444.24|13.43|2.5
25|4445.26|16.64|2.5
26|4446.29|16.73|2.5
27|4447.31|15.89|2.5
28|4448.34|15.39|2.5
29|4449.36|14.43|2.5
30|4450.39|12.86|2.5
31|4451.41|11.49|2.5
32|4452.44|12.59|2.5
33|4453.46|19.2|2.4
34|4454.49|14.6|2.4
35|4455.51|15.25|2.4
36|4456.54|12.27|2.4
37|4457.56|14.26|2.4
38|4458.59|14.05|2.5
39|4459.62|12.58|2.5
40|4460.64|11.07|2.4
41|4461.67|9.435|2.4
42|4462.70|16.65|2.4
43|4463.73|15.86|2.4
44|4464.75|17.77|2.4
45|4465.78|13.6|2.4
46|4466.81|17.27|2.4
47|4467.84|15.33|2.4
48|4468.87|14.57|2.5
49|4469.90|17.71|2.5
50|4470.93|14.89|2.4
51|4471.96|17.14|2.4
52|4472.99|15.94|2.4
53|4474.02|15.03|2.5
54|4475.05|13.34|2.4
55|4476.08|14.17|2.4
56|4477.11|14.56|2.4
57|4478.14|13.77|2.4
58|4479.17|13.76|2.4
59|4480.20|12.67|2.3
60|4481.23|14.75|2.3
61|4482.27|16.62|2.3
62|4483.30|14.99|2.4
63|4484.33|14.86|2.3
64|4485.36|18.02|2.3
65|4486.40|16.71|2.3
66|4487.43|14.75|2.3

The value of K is 2.8 angstrom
